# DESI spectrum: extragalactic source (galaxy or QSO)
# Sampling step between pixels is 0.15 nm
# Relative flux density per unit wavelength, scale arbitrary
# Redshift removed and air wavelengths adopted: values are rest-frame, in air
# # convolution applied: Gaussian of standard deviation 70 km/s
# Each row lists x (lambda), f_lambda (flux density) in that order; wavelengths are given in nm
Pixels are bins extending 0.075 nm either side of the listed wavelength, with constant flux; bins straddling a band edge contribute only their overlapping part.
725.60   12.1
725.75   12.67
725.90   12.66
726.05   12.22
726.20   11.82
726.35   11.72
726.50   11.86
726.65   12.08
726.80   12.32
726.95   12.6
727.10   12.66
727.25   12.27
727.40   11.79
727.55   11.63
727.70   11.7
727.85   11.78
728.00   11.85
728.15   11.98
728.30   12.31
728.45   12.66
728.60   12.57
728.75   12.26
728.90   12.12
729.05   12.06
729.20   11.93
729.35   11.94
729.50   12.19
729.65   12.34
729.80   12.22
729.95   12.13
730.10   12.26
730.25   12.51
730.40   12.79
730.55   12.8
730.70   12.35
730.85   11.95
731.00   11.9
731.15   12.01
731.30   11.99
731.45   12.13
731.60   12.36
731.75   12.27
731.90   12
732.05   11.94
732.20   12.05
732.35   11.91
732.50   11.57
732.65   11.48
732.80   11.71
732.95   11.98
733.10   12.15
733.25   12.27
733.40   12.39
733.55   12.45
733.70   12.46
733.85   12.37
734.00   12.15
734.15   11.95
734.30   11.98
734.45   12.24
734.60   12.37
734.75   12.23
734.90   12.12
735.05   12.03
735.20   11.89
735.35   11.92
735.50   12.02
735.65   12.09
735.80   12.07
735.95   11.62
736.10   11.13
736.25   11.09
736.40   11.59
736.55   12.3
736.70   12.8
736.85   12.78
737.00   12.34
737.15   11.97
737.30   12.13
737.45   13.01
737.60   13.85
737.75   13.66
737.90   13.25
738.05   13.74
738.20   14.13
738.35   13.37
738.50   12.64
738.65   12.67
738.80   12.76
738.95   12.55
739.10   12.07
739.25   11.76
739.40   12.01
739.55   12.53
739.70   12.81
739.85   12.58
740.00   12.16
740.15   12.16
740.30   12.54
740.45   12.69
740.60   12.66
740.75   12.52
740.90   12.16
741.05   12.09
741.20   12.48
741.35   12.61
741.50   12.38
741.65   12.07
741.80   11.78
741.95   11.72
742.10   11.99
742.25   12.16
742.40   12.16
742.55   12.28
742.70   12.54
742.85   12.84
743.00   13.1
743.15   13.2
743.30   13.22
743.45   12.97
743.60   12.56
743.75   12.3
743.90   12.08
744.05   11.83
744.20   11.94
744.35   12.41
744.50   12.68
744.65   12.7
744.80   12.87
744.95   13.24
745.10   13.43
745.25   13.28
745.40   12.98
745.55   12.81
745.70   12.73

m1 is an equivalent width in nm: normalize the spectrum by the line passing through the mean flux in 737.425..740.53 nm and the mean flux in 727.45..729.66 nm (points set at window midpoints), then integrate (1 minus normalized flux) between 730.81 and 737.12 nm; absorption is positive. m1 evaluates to 0.205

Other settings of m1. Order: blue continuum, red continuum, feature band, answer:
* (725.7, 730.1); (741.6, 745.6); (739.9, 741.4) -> 0.009 nm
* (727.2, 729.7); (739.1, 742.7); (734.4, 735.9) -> 0.012 nm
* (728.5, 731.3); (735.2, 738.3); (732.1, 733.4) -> 0.044 nm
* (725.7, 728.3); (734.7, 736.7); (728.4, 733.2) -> -0.054 nm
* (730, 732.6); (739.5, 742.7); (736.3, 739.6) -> -0.121 nm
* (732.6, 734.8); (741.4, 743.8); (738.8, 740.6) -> -0.003 nm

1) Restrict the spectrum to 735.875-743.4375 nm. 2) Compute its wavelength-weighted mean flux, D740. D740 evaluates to 12.5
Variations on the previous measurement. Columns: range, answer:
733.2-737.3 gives 12.1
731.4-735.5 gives 12.1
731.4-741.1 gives 12.3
